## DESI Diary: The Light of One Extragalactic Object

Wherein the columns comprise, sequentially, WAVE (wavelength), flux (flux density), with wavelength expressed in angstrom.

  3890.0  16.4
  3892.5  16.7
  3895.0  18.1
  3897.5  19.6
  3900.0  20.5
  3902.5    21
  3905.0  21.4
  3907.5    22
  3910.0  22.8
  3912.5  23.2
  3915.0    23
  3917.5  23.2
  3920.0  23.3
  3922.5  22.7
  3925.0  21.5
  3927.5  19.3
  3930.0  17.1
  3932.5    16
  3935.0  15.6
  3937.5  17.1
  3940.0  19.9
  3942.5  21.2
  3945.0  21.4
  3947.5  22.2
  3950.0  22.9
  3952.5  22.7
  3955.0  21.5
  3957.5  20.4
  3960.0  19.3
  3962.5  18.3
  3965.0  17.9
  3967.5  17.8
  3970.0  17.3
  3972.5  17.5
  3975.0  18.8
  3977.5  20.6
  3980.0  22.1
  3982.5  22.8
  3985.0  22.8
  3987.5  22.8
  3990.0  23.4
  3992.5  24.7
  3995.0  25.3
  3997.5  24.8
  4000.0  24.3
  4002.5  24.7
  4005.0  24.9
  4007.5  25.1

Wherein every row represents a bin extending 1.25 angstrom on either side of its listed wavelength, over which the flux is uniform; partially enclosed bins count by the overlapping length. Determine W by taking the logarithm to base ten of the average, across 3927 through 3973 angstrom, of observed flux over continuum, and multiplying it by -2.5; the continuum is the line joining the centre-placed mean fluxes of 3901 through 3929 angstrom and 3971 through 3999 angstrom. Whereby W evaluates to 0.15 mag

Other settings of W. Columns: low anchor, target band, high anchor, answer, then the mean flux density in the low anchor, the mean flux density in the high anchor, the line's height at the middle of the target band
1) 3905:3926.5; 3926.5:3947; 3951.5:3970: 0.14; 22.6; 19.5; 21.2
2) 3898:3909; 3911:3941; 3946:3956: 0.08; 21.2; 22.3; 21.7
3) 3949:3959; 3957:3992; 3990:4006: 0.15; 21.8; 24.7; 23.1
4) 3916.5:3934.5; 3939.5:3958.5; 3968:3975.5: -0.14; 20.2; 17.8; 19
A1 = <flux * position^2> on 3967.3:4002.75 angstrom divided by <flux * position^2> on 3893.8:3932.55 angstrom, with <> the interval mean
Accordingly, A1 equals 1.08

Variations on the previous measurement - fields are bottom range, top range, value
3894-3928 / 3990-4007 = 1.19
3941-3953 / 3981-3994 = 1.08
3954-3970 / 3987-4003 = 1.30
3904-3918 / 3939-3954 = 0.98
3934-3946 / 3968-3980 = 1.01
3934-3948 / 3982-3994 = 1.23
